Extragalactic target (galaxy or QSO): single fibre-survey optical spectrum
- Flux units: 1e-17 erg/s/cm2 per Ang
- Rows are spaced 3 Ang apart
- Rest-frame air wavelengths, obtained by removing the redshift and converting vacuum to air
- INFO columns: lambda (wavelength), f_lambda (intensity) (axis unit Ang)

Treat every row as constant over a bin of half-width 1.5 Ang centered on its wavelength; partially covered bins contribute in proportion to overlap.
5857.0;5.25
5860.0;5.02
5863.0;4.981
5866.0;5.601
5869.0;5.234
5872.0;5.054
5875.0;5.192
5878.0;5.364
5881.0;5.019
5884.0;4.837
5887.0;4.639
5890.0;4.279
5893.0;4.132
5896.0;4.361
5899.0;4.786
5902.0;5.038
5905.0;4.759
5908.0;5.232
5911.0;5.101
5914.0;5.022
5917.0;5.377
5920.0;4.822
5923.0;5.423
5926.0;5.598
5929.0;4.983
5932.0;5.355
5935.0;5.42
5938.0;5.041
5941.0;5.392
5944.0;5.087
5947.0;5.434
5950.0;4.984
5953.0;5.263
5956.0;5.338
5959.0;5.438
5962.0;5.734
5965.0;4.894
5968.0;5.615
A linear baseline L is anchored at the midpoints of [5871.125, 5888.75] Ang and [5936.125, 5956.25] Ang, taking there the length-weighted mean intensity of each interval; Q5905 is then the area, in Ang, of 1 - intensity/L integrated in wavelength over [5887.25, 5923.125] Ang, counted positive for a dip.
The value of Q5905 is 1.8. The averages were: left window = 5.01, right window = 5.22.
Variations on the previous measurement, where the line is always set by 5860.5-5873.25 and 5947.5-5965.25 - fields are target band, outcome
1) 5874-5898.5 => 2.4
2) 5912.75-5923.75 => 0.3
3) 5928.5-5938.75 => 0.1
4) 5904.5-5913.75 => 0.3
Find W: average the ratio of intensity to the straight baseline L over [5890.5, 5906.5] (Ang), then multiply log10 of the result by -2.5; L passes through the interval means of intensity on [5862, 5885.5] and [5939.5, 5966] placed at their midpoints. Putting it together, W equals 0.14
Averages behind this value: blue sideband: 5.16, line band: 4.59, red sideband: 5.29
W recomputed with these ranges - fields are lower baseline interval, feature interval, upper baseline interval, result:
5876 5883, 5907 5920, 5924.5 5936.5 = 0.03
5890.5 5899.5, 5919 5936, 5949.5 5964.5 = -0.08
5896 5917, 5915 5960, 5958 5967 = -0.01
